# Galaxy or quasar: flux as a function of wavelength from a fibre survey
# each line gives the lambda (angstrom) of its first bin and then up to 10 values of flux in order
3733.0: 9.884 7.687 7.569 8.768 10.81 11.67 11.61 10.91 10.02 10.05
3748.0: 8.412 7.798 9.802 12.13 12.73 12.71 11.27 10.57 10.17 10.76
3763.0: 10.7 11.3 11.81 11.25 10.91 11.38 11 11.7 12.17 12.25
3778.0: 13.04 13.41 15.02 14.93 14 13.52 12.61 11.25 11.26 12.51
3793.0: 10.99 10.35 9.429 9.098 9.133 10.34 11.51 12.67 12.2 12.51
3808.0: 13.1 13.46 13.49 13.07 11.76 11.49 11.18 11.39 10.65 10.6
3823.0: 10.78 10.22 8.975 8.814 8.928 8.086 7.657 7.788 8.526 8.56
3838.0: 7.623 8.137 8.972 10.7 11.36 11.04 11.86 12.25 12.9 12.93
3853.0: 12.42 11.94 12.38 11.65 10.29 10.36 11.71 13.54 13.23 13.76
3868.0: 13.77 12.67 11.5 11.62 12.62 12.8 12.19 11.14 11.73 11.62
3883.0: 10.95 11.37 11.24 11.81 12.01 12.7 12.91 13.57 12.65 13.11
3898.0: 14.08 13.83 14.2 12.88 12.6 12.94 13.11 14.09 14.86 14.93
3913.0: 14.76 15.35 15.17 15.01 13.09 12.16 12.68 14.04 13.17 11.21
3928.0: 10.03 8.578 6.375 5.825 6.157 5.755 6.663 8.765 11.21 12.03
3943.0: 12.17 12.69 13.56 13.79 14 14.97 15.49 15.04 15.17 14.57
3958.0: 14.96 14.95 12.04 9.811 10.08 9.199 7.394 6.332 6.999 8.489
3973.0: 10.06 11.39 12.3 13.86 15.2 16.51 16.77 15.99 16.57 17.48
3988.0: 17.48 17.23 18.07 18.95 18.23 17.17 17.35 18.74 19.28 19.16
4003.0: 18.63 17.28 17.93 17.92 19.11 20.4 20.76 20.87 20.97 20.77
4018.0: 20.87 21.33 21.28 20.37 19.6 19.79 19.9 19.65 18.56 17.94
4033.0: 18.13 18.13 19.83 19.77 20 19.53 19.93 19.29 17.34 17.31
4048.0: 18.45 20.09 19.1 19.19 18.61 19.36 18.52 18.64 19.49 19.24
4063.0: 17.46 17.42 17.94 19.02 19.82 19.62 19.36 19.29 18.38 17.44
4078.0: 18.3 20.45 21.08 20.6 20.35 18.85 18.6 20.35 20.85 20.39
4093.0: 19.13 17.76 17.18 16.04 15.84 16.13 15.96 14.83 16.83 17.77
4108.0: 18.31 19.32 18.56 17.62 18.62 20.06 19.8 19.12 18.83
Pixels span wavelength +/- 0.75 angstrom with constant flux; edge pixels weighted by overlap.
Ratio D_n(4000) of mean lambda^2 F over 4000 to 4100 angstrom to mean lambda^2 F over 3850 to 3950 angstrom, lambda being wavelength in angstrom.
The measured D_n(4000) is 1.70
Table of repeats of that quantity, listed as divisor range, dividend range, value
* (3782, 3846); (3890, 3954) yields 1.21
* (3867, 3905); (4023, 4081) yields 1.65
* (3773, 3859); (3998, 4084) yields 1.92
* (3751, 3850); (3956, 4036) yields 1.64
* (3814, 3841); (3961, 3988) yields 1.39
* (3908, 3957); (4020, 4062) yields 1.66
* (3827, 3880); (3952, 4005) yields 1.40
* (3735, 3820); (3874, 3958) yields 1.16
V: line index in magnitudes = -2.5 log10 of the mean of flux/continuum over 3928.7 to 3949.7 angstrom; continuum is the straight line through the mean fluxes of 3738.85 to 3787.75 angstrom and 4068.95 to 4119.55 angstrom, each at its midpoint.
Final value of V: 0.49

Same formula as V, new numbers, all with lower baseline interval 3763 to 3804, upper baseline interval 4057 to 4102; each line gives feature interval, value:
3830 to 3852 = 0.31 mag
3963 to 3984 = 0.39 mag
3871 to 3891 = 0.19 mag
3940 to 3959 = 0.13 mag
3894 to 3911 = 0.08 mag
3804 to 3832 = 0.14 mag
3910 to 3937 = 0.30 mag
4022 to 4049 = -0.08 mag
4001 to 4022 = -0.16 mag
